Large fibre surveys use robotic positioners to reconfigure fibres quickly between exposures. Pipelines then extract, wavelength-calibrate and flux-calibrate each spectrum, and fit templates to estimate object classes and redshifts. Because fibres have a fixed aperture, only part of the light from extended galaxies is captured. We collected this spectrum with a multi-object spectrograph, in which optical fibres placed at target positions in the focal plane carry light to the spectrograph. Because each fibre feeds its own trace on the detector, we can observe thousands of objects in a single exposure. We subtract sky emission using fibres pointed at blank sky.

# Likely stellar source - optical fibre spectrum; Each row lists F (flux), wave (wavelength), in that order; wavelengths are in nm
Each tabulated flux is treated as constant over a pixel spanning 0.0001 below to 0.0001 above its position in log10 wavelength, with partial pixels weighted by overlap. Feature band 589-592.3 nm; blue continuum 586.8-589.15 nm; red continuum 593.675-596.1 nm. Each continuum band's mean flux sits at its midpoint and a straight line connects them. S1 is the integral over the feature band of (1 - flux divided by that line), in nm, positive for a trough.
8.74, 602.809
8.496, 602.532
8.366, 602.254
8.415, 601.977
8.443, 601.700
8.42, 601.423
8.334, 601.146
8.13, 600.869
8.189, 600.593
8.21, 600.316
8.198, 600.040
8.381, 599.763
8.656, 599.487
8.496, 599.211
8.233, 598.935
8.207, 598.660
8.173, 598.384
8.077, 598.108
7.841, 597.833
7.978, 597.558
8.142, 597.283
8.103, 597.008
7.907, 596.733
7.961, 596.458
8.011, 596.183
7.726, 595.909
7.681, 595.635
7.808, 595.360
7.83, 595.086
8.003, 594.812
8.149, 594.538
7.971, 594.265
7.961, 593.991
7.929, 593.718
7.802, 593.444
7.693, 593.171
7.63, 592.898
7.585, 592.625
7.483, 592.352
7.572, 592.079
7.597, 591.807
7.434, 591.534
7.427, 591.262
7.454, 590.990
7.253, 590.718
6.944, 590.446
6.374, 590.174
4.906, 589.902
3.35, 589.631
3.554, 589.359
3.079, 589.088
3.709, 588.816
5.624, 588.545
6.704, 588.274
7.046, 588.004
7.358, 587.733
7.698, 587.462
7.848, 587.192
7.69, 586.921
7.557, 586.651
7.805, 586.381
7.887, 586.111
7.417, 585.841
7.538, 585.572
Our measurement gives 0.41 nm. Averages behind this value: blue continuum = 6.4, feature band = 6.16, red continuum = 7.9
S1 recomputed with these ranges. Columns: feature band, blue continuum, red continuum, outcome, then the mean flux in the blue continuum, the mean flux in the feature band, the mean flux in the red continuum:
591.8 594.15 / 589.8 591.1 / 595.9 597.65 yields -0.18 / 6.61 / 7.7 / 7.99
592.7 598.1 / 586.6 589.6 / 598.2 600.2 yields -0.27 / 6.03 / 7.9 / 8.33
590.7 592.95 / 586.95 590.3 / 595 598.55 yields -0.32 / 5.67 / 7.5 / 7.94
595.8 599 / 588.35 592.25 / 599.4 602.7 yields -0.22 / 5.91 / 8.03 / 8.35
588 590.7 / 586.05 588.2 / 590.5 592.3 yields 0.85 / 7.58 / 5.13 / 7.44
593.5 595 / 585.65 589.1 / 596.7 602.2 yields -0.07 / 6.87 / 7.99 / 8.24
